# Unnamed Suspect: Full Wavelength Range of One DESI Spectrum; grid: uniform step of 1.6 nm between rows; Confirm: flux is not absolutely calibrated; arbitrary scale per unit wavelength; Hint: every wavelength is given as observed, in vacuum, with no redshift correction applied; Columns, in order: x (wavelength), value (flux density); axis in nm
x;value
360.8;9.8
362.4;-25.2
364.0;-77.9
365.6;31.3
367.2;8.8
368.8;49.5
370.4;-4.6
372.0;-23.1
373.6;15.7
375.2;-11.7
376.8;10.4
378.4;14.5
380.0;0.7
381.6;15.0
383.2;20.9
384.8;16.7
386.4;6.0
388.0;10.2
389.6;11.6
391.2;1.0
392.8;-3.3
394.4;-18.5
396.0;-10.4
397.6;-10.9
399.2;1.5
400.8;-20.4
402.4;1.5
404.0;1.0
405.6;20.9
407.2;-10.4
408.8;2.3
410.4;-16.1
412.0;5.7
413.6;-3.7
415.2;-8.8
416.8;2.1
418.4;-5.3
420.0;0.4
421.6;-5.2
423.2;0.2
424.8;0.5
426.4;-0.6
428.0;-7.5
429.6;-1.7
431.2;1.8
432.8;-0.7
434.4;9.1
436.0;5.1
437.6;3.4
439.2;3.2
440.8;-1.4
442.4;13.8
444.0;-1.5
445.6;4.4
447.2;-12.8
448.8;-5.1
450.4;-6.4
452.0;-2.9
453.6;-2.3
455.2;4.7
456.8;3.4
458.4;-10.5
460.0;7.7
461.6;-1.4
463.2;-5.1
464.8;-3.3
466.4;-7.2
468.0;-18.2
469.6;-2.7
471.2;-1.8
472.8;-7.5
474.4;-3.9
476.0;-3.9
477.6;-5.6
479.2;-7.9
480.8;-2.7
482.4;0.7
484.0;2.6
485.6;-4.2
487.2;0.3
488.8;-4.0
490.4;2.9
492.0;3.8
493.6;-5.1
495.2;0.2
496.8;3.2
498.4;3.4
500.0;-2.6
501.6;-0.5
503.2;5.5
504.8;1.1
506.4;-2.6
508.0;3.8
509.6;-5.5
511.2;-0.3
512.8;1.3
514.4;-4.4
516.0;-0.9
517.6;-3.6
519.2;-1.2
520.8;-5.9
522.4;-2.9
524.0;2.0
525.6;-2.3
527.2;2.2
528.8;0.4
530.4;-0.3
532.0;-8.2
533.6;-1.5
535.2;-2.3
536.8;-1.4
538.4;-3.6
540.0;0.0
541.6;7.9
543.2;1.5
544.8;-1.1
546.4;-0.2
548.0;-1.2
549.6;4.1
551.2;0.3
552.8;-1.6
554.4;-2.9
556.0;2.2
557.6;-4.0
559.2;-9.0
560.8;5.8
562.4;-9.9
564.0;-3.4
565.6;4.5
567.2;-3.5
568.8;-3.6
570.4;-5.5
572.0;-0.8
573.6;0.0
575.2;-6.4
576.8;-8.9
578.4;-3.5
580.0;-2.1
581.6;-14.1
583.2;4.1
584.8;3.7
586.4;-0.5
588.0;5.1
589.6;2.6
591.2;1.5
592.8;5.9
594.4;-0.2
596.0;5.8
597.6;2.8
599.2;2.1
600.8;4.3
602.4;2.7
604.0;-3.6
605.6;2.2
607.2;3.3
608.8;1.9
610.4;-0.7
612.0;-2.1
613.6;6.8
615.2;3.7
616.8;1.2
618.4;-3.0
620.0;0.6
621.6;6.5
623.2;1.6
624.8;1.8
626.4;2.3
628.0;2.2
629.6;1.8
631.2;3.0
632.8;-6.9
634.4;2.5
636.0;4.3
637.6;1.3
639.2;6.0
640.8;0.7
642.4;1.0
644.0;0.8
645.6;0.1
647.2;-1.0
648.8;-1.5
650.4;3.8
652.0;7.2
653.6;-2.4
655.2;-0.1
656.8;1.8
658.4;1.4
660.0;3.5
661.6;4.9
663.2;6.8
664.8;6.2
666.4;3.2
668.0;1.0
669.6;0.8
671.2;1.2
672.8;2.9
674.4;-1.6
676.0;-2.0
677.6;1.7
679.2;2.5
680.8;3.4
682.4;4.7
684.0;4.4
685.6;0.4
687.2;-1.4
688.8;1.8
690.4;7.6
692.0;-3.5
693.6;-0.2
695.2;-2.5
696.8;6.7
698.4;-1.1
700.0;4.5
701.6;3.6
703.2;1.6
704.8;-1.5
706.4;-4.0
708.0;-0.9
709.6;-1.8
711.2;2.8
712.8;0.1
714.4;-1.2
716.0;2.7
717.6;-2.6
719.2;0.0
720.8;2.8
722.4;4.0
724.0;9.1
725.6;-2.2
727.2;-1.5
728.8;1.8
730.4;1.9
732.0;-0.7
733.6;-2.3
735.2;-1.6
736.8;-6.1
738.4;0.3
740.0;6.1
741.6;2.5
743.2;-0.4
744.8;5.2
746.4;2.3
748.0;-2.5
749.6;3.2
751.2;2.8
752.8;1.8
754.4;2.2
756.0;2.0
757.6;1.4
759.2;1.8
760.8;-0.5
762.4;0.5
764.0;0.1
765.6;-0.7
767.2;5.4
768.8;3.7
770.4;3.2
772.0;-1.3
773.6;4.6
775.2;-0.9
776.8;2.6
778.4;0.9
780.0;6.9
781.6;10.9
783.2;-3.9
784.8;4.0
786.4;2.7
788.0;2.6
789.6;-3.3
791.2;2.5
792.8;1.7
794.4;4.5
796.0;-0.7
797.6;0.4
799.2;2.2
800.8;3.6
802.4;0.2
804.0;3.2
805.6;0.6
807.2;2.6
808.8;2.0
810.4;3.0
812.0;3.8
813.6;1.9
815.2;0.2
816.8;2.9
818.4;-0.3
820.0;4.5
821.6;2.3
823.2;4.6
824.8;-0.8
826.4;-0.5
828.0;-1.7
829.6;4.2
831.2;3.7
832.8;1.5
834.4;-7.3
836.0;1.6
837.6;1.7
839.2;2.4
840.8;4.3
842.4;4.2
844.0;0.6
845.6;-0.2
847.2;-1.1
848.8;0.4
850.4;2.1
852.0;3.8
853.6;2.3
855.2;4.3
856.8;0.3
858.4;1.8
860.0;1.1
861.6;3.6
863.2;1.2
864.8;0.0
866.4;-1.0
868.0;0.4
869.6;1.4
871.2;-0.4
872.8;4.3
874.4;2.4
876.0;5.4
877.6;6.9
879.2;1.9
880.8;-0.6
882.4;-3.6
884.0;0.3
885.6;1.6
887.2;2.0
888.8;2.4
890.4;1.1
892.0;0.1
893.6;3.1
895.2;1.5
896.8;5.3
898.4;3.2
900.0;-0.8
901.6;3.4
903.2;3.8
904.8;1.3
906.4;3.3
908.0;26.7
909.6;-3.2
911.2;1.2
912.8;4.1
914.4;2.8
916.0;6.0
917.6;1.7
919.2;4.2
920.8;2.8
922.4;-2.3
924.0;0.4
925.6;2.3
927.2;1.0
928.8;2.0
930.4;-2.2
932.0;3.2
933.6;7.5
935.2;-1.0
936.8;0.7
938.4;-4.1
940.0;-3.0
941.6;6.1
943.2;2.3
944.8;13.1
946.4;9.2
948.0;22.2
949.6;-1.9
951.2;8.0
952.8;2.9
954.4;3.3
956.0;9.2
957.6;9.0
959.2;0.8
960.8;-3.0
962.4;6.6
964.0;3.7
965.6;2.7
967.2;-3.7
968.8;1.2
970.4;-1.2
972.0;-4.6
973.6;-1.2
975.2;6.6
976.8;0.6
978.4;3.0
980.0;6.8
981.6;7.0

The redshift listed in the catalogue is 1.435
